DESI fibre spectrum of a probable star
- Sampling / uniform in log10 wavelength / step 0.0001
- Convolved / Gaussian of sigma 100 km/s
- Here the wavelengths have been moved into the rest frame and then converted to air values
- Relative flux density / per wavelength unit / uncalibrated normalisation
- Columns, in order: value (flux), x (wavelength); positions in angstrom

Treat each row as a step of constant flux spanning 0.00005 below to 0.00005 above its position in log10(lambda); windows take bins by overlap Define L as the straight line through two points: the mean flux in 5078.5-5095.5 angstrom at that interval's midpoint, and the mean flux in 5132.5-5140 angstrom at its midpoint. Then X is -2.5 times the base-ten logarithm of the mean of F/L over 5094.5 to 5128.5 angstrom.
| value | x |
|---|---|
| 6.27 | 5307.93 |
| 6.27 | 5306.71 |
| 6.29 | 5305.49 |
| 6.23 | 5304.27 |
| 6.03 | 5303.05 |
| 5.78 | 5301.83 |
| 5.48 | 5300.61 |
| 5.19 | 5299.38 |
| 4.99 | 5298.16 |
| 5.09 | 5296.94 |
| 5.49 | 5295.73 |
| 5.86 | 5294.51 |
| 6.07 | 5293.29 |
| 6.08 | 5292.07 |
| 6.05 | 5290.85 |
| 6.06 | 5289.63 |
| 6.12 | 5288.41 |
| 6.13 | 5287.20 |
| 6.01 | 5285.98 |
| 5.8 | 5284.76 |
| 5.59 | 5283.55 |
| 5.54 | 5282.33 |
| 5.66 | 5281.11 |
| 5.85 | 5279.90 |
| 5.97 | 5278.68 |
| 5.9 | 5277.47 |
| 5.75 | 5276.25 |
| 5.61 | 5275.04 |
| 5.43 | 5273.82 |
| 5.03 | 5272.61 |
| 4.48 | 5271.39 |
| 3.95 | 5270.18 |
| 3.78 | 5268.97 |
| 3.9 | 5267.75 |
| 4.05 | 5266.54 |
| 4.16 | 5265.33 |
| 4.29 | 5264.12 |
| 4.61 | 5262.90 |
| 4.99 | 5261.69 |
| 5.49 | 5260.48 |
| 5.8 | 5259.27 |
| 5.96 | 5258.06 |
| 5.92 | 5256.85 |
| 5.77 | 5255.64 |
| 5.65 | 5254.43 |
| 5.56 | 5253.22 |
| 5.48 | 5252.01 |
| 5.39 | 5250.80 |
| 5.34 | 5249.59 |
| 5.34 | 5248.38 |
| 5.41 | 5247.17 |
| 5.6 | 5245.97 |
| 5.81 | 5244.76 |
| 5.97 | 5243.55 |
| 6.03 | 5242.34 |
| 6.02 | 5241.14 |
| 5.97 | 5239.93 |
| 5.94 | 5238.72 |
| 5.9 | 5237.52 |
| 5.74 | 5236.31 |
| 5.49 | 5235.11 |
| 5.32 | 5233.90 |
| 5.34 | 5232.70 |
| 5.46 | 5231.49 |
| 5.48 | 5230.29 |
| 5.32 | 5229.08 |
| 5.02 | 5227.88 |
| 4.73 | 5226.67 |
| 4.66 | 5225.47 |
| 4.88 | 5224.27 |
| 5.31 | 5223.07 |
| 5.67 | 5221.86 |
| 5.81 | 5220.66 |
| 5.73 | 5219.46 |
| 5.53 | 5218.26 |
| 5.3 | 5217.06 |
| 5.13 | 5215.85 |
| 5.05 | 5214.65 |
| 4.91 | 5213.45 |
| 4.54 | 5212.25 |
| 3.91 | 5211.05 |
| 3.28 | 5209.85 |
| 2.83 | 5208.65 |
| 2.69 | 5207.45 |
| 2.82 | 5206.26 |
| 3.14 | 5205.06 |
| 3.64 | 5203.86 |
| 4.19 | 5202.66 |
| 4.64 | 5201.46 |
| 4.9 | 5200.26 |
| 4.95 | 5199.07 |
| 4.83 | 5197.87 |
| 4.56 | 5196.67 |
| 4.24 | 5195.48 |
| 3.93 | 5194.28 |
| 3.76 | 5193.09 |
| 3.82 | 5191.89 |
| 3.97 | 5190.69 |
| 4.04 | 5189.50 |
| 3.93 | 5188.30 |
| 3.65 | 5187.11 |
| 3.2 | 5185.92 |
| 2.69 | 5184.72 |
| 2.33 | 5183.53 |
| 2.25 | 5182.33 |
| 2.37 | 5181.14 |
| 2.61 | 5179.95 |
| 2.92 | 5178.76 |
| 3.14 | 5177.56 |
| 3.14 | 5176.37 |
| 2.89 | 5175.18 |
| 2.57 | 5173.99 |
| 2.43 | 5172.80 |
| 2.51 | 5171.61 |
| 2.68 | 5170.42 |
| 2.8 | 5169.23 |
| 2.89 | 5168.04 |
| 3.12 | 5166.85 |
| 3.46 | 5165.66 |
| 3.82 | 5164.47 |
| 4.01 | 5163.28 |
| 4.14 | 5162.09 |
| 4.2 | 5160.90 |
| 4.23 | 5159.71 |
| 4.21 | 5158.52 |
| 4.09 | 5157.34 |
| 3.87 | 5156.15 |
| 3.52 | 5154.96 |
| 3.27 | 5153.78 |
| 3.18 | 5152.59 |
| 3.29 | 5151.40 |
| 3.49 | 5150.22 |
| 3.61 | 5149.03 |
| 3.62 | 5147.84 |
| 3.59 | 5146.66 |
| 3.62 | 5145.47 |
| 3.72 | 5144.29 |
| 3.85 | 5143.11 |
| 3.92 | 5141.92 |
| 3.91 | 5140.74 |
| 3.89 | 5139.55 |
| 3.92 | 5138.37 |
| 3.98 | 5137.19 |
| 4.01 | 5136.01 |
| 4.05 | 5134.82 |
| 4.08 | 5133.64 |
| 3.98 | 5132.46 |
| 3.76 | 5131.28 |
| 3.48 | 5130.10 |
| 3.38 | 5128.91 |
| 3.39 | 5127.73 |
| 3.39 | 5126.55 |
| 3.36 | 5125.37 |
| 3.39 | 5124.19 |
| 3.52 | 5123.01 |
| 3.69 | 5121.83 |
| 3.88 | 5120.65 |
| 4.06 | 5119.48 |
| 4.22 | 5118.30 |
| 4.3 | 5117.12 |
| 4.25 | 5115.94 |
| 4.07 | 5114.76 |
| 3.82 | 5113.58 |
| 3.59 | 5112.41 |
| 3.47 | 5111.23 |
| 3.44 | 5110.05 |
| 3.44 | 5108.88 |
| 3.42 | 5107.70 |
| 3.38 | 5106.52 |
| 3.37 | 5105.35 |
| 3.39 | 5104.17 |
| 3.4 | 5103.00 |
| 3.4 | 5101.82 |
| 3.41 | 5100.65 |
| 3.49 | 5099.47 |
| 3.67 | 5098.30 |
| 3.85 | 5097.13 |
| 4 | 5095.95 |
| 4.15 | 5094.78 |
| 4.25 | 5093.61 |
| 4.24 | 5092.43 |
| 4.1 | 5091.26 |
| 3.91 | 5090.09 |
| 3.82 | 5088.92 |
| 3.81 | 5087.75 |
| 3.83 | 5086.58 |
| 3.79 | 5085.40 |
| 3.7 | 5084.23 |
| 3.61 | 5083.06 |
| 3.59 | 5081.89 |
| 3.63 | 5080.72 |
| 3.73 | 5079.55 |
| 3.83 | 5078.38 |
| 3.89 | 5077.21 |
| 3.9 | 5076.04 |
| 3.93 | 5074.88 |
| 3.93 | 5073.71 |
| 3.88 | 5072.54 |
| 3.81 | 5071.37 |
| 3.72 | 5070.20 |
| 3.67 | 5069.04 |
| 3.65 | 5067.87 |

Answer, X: 0.08 mag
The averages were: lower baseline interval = 3.87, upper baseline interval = 3.99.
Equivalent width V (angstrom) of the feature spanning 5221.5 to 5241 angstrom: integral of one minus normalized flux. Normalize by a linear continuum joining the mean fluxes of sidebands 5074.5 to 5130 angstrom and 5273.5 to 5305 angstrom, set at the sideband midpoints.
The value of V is -1.0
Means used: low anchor 3.72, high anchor 5.76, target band 5.4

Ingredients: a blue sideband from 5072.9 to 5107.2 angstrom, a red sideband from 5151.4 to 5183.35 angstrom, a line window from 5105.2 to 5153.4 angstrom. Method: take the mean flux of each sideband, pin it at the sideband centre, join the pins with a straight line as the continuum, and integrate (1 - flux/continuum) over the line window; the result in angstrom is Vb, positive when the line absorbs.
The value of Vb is -3.0 angstrom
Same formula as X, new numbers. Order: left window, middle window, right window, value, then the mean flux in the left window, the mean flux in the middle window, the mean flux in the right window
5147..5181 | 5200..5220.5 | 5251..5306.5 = -0.02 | 3.34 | 4.27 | 5.45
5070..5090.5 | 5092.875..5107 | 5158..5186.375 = 0.00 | 3.79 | 3.65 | 3.1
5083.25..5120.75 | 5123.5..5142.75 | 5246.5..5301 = 0.09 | 3.78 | 3.74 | 5.38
